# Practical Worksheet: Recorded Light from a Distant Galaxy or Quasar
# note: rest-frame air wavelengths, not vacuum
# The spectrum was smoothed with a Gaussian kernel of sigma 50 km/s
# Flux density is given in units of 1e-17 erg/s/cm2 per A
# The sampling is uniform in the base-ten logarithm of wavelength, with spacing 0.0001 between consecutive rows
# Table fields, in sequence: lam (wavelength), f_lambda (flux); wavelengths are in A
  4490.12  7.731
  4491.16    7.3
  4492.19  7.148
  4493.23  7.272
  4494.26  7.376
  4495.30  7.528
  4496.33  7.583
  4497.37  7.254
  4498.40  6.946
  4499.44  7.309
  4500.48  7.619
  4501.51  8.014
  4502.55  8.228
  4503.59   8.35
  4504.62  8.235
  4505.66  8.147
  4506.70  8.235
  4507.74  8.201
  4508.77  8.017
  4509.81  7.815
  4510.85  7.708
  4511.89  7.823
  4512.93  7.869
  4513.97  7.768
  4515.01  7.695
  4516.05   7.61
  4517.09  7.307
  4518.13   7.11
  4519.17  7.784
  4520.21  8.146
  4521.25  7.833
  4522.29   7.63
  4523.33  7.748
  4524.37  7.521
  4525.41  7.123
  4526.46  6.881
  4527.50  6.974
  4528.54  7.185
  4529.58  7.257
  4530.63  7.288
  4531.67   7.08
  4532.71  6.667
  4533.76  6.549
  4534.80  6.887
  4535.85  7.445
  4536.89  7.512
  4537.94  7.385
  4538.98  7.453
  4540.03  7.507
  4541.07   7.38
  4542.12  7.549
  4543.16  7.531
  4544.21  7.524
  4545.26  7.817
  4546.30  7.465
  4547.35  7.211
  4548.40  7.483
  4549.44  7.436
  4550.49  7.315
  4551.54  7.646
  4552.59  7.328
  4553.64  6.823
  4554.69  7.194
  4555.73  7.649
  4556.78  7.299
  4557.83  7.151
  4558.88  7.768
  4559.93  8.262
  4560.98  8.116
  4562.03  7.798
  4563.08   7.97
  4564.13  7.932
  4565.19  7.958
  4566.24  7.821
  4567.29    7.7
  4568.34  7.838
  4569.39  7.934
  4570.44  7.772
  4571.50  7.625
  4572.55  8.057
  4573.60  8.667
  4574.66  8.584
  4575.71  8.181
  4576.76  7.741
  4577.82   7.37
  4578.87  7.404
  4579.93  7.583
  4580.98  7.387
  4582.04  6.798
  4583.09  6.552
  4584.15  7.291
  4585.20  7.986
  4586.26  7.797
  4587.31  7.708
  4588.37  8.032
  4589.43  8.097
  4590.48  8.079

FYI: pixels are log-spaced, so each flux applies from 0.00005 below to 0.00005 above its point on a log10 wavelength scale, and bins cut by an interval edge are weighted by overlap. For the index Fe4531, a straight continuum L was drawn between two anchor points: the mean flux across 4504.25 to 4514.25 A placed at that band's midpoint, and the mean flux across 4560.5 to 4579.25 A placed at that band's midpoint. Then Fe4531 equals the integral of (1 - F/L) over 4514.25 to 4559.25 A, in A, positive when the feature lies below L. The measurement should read 3.3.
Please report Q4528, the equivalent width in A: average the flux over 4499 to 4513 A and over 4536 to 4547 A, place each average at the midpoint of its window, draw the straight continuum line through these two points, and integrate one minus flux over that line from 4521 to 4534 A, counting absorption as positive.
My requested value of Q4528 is 0.8 A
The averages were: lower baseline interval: 7.98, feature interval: 7.21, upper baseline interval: 7.51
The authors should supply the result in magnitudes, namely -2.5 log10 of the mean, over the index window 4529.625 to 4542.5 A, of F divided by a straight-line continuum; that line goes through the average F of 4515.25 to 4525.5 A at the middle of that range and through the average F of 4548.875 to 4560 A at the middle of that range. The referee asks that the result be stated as 0.04 mag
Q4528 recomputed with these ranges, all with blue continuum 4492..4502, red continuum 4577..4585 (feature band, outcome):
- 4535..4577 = -2.1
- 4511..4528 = -0.4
